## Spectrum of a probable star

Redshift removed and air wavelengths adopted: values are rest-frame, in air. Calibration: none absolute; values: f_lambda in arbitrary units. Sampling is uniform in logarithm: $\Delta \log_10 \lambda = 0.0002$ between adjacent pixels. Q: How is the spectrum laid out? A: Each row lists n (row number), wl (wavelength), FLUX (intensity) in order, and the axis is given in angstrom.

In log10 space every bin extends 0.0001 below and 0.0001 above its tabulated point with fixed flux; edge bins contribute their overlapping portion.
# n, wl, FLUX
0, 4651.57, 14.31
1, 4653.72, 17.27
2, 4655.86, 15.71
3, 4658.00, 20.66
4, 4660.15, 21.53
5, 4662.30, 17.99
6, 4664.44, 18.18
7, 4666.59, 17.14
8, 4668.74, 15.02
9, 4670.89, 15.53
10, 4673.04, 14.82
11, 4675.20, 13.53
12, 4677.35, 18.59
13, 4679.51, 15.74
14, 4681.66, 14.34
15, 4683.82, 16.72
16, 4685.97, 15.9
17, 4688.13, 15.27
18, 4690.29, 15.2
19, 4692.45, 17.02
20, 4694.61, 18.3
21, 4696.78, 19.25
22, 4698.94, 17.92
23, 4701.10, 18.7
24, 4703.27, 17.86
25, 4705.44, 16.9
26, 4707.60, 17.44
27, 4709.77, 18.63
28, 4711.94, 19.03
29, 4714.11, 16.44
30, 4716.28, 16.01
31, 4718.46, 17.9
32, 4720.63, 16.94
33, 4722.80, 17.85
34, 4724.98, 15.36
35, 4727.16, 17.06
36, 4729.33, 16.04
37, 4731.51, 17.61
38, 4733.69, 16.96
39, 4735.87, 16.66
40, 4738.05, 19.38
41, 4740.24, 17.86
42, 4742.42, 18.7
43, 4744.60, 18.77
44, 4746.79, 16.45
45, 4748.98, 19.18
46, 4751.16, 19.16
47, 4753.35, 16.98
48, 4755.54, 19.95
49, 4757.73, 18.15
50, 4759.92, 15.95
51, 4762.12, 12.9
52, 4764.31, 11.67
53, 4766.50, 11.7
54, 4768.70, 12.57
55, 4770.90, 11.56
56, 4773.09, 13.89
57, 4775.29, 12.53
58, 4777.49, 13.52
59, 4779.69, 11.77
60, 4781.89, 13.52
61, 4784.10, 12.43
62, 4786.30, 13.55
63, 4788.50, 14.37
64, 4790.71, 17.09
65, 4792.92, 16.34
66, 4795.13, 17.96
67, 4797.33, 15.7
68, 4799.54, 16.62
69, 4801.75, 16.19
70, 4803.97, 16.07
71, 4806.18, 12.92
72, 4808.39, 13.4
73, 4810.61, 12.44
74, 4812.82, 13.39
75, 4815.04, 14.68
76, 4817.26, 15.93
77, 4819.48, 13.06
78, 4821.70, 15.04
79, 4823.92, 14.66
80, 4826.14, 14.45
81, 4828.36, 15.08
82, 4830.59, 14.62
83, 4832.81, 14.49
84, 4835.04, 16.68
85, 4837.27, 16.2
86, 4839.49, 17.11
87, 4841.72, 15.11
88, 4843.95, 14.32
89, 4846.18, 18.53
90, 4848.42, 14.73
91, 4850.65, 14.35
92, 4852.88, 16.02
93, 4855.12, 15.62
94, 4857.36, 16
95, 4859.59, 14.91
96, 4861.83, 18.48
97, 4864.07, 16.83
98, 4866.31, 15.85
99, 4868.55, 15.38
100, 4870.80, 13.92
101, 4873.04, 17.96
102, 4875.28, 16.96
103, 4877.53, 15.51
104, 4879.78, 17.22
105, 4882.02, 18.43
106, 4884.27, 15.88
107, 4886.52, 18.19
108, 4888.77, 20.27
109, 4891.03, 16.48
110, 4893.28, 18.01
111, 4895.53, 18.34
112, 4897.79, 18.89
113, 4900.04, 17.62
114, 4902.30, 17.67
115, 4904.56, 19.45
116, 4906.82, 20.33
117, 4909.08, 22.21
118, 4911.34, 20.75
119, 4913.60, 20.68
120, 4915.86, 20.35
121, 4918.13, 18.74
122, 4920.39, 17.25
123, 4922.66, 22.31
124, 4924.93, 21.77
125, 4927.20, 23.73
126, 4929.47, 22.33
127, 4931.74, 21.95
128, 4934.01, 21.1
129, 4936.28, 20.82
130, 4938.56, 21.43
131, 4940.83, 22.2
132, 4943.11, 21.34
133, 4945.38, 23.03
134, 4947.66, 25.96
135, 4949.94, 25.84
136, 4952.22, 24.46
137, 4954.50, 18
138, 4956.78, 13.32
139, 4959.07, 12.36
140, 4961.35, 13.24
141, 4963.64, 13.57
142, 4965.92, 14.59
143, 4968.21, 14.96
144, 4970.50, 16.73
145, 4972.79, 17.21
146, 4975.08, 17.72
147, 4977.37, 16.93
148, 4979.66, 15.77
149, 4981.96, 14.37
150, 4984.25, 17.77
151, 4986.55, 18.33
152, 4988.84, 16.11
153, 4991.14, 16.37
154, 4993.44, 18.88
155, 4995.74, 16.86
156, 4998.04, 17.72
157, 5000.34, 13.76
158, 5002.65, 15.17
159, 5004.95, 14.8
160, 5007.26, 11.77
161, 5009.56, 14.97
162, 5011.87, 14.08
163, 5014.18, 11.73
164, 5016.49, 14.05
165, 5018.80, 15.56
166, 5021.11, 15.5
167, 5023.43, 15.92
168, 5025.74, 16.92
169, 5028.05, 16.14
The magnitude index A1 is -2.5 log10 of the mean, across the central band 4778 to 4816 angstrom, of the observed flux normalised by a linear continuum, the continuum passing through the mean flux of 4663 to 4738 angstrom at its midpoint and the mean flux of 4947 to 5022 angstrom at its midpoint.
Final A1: 0.143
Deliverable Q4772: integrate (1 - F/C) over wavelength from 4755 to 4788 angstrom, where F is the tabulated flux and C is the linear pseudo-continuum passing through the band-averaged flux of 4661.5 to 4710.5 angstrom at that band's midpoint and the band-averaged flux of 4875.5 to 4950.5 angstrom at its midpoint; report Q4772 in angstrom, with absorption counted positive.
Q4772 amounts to 8.1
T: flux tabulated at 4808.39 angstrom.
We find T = 13.4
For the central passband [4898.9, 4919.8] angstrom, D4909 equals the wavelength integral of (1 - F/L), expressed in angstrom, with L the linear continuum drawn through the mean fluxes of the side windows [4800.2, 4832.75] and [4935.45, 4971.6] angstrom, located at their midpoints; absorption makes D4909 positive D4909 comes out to -2.71 angstrom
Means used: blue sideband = 14.5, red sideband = 18.8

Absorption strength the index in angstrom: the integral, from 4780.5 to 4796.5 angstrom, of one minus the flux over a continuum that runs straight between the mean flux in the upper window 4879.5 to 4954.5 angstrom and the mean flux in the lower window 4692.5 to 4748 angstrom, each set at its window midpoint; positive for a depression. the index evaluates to 3.1 angstrom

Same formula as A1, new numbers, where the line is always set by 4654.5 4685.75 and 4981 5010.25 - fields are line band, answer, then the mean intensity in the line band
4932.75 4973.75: -0.177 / 18.9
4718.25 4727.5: -0.018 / 16.9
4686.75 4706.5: -0.040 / 17.4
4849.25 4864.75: 0.021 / 16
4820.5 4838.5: 0.084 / 15.2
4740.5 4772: 0.037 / 16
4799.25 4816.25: 0.147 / 14.4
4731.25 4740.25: -0.066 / 17.7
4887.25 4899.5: -0.135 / 18.4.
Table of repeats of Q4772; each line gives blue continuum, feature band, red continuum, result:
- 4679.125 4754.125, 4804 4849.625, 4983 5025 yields 4.8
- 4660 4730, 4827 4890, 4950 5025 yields 0.3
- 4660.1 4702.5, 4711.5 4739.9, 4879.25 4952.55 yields 0.5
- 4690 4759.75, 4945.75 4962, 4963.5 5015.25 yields -3.5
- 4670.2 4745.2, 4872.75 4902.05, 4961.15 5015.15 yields -2.8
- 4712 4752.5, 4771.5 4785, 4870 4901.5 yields 3.5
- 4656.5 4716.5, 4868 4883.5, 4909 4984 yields 1.8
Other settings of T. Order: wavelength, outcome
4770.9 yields 11.56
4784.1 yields 12.43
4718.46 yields 17.9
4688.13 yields 15.27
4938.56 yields 21.43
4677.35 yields 18.59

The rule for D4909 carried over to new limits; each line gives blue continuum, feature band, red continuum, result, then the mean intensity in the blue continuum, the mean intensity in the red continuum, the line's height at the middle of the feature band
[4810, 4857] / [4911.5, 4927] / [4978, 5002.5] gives -4.4 angstrom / 15.1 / 16.5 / 15.9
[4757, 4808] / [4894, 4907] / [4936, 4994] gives -1.4 angstrom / 14.3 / 18.1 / 16.7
